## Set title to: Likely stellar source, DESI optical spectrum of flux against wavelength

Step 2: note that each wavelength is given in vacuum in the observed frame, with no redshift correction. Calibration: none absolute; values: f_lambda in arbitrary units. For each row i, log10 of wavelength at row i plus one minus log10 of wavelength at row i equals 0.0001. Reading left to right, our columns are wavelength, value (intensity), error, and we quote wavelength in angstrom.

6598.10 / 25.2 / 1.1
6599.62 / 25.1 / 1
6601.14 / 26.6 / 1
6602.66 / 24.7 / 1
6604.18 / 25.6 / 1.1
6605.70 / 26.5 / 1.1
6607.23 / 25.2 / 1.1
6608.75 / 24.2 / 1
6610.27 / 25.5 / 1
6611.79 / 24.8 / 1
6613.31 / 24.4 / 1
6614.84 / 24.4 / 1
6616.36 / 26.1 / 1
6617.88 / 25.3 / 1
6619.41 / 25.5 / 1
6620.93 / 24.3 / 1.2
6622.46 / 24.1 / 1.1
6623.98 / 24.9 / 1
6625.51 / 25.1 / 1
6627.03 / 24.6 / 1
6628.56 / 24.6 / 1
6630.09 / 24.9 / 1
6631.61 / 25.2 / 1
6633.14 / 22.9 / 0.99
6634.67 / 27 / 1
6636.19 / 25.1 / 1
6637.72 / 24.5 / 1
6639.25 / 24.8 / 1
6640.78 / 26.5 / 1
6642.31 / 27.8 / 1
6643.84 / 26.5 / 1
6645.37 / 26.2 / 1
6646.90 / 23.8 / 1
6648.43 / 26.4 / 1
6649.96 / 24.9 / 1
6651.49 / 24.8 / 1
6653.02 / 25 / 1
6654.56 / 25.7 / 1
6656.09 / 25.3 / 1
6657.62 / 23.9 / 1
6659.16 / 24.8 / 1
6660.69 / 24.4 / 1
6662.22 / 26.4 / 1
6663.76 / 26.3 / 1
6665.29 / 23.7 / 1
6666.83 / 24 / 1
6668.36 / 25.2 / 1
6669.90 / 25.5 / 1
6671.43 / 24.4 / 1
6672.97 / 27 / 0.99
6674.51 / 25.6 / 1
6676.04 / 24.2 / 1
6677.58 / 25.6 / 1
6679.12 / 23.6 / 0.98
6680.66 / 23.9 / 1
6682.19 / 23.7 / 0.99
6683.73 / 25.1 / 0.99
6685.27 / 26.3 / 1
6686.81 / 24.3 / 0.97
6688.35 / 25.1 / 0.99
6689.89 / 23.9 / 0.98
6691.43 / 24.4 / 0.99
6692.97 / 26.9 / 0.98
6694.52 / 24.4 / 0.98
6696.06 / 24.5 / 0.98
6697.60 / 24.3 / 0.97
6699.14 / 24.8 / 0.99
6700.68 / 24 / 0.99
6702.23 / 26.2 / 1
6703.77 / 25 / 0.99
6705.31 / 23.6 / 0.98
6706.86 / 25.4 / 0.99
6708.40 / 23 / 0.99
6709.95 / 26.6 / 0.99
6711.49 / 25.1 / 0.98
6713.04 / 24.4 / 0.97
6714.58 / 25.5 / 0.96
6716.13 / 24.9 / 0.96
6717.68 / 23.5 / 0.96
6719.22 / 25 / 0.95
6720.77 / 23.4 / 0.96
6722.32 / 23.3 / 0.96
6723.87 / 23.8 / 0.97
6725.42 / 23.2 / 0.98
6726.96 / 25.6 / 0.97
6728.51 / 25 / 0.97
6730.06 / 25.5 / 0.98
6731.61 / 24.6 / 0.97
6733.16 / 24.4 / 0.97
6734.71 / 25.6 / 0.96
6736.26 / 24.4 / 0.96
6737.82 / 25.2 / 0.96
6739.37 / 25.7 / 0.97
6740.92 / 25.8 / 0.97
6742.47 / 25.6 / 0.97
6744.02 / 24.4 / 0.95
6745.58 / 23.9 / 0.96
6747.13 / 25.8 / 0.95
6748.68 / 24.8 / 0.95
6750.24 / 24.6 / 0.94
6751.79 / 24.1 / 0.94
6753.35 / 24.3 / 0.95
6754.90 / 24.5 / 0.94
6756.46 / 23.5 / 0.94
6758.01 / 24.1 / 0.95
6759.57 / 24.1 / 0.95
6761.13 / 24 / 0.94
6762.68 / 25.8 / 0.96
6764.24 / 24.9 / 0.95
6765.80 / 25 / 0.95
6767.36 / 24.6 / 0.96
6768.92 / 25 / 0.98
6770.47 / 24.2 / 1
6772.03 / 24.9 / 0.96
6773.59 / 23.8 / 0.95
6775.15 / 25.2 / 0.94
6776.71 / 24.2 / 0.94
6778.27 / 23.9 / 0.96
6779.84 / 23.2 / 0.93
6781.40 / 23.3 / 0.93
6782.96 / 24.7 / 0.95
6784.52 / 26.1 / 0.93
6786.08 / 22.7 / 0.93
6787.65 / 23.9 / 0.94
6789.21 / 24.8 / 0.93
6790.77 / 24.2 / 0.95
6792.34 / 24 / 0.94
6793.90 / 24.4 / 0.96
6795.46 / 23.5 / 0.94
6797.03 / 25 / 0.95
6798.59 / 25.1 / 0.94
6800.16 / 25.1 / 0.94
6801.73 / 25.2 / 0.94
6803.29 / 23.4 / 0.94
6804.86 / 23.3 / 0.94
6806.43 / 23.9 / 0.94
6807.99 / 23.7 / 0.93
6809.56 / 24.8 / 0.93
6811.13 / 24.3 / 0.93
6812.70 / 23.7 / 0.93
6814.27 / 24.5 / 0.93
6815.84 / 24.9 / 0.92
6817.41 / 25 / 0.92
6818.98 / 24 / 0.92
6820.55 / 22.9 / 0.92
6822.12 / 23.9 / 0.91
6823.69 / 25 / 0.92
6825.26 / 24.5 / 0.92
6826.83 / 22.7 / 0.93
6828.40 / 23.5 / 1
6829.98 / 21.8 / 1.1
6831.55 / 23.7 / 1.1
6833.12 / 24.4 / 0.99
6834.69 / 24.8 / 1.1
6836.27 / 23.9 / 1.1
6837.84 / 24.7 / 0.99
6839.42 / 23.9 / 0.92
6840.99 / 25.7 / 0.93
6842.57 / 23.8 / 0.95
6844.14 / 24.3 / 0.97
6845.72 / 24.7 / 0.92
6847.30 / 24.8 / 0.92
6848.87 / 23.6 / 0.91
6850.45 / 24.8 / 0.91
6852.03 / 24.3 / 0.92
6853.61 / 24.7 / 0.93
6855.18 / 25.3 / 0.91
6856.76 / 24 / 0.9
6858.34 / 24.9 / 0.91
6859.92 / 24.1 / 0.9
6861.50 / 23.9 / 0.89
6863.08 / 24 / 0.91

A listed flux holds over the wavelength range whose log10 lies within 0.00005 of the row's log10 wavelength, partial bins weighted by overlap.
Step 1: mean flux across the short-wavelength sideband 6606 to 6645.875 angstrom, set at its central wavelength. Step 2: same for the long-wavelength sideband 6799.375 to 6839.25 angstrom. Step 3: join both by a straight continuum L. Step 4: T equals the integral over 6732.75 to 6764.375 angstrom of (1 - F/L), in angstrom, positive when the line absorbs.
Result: -0.3 angstrom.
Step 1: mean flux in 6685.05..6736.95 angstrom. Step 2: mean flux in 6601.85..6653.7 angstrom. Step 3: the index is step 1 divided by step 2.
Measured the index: 1.0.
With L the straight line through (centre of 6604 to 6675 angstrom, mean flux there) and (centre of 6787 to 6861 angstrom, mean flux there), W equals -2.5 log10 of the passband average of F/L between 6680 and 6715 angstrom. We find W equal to 0.00 mag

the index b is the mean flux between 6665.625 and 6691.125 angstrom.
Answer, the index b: 24.8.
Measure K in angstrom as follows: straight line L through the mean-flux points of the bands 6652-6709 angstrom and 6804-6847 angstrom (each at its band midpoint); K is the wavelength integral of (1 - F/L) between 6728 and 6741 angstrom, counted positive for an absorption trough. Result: -0.3 angstrom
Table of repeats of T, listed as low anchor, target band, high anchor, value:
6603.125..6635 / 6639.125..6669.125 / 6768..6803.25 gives -0.6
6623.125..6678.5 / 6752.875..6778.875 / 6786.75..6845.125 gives 0.0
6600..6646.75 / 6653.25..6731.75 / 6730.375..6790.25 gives 0.4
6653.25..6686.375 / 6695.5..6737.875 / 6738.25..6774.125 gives 0.3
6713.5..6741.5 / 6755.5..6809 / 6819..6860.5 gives 0.3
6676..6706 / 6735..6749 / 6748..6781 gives -0.3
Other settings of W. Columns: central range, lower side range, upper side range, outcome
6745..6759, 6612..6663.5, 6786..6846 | 0.00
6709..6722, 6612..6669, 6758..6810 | 0.00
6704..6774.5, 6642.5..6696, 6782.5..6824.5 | 0.00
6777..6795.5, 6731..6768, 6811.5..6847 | 0.02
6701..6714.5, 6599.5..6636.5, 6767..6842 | -0.01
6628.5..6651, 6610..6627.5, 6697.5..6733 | -0.03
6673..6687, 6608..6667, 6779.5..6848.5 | 0.00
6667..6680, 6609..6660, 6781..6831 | -0.01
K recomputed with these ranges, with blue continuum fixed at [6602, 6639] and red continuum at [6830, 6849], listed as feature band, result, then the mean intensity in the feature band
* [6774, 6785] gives 0.1 angstrom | 24.3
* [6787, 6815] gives 0.2 angstrom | 24.3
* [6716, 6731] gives 0.2 angstrom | 24.3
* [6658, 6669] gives 0.0 angstrom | 24.9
